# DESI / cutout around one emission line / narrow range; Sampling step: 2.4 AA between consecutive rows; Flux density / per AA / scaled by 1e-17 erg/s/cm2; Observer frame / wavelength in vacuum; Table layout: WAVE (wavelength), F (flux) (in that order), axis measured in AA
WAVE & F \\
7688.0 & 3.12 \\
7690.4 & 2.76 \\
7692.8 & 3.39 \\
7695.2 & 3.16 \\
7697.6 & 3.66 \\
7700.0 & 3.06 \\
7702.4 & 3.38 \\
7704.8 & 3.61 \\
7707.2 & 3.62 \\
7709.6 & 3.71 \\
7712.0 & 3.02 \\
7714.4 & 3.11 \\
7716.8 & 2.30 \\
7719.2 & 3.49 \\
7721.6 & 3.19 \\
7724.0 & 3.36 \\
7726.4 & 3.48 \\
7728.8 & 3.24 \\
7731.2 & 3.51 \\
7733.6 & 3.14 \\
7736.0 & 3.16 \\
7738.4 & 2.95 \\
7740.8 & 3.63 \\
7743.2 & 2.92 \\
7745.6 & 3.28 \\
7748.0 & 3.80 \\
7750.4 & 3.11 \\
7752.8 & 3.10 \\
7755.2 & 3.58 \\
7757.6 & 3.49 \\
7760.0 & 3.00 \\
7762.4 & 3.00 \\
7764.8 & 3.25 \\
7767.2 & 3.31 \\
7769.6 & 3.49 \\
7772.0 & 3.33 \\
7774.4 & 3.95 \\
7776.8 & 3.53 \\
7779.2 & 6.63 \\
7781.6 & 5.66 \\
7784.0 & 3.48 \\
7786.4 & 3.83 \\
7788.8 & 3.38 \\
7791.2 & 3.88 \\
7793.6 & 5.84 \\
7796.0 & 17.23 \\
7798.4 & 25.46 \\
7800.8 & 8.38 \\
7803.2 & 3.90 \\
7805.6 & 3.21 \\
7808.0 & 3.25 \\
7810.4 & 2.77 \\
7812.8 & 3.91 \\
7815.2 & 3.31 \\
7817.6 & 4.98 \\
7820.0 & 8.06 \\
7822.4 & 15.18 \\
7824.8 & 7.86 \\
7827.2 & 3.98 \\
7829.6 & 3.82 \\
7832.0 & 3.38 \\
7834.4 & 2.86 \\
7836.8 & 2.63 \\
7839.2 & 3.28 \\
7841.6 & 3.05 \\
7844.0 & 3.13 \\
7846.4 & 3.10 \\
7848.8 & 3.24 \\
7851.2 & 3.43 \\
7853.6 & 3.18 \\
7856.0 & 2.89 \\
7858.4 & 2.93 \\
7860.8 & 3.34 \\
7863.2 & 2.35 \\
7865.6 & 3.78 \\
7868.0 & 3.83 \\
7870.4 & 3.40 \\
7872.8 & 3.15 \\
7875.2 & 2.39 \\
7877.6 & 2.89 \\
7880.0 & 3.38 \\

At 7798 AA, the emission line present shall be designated H-alpha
